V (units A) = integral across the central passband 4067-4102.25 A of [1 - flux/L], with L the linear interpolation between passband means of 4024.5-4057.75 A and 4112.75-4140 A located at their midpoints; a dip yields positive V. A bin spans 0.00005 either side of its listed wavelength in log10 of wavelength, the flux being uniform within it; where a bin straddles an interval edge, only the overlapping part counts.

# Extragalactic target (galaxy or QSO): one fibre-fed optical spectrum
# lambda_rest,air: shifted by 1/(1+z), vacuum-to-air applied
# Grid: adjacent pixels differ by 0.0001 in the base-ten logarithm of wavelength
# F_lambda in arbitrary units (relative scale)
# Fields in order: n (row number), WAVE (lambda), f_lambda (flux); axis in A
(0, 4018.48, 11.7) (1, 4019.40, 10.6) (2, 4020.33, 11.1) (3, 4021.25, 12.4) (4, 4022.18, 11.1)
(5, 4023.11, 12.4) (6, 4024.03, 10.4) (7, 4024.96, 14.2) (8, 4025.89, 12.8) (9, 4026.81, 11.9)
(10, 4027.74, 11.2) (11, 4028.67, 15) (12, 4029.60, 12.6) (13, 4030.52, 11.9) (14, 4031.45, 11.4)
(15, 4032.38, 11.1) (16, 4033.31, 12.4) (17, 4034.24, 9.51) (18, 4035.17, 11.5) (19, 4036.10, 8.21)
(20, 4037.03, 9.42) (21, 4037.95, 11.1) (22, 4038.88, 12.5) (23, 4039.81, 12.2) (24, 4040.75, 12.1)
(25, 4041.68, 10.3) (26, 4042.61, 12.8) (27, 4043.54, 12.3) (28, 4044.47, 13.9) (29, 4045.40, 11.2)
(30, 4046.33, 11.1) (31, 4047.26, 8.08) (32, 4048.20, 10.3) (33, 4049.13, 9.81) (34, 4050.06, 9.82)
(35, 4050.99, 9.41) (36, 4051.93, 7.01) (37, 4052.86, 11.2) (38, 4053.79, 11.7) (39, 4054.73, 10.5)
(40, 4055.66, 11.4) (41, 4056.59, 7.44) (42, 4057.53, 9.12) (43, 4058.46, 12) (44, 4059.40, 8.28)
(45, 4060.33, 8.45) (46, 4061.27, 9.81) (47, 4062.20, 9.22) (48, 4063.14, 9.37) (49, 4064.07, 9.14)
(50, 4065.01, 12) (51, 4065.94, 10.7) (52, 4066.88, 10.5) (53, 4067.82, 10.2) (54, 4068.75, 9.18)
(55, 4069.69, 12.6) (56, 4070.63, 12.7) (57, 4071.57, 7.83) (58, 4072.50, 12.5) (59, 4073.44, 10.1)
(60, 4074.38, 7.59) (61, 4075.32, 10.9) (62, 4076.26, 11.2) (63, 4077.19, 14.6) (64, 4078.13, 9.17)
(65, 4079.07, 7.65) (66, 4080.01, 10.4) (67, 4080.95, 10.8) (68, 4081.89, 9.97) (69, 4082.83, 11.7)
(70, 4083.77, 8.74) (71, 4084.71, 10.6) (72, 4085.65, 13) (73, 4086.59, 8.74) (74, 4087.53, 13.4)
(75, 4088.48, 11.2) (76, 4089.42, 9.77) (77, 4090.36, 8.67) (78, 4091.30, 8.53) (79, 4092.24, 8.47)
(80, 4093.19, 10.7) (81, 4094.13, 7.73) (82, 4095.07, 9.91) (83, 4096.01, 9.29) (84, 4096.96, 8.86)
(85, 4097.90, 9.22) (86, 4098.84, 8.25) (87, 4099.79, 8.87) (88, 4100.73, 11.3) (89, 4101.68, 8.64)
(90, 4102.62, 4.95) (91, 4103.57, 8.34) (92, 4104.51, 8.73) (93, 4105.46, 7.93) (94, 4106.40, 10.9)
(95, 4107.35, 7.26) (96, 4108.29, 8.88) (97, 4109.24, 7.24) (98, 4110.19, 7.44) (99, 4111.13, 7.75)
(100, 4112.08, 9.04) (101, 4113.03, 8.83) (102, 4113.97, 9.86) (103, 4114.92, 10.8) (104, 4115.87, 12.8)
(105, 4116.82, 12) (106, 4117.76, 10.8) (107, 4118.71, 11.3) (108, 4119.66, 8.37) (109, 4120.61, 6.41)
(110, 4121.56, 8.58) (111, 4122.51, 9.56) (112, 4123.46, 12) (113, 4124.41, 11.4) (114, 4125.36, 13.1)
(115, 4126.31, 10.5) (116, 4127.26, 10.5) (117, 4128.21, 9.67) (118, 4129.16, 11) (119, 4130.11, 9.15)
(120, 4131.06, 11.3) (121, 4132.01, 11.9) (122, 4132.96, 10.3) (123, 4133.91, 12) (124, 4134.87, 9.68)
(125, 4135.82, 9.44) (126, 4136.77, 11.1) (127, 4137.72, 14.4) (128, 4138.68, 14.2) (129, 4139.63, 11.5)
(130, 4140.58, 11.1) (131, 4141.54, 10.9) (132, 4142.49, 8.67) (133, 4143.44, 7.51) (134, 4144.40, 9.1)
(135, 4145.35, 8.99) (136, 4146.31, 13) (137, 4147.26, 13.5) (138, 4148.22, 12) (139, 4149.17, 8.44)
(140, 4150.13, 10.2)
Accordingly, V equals 2.78 A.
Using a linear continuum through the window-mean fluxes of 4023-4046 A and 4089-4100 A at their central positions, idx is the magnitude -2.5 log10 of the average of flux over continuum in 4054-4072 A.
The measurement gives 0.04 mag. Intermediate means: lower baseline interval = 11.8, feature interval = 10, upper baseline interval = 9.02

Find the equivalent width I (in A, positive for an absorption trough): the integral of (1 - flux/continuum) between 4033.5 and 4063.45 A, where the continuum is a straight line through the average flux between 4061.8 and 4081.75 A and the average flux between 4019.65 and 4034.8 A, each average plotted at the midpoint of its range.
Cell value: 2.25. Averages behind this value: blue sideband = 11.9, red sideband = 10.4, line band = 10.4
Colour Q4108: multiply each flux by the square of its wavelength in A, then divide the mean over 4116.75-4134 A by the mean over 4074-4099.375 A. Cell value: 1.1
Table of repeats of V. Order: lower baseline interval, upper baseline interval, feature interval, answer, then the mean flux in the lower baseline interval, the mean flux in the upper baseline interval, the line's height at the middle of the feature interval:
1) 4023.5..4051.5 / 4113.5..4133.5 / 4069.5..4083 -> 0.5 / 11.3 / 10.5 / 11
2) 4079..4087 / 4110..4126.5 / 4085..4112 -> 3.0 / 10.3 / 10.1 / 10.2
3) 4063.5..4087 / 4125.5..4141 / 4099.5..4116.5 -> 3.1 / 10.5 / 11.2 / 10.9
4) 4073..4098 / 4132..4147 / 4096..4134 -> 3.2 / 10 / 10.9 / 10.5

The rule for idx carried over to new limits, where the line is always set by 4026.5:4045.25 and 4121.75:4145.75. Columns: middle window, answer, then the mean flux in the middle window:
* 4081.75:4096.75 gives 0.119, 10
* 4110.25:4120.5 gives 0.104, 9.92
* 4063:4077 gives 0.078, 10.5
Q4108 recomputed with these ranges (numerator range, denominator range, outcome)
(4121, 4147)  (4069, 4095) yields 1.07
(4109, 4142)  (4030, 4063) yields 1.04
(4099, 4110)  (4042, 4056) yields 0.81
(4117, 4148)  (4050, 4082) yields 1.09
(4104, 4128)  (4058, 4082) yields 0.96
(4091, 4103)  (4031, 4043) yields 0.82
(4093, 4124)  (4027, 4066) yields 0.88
